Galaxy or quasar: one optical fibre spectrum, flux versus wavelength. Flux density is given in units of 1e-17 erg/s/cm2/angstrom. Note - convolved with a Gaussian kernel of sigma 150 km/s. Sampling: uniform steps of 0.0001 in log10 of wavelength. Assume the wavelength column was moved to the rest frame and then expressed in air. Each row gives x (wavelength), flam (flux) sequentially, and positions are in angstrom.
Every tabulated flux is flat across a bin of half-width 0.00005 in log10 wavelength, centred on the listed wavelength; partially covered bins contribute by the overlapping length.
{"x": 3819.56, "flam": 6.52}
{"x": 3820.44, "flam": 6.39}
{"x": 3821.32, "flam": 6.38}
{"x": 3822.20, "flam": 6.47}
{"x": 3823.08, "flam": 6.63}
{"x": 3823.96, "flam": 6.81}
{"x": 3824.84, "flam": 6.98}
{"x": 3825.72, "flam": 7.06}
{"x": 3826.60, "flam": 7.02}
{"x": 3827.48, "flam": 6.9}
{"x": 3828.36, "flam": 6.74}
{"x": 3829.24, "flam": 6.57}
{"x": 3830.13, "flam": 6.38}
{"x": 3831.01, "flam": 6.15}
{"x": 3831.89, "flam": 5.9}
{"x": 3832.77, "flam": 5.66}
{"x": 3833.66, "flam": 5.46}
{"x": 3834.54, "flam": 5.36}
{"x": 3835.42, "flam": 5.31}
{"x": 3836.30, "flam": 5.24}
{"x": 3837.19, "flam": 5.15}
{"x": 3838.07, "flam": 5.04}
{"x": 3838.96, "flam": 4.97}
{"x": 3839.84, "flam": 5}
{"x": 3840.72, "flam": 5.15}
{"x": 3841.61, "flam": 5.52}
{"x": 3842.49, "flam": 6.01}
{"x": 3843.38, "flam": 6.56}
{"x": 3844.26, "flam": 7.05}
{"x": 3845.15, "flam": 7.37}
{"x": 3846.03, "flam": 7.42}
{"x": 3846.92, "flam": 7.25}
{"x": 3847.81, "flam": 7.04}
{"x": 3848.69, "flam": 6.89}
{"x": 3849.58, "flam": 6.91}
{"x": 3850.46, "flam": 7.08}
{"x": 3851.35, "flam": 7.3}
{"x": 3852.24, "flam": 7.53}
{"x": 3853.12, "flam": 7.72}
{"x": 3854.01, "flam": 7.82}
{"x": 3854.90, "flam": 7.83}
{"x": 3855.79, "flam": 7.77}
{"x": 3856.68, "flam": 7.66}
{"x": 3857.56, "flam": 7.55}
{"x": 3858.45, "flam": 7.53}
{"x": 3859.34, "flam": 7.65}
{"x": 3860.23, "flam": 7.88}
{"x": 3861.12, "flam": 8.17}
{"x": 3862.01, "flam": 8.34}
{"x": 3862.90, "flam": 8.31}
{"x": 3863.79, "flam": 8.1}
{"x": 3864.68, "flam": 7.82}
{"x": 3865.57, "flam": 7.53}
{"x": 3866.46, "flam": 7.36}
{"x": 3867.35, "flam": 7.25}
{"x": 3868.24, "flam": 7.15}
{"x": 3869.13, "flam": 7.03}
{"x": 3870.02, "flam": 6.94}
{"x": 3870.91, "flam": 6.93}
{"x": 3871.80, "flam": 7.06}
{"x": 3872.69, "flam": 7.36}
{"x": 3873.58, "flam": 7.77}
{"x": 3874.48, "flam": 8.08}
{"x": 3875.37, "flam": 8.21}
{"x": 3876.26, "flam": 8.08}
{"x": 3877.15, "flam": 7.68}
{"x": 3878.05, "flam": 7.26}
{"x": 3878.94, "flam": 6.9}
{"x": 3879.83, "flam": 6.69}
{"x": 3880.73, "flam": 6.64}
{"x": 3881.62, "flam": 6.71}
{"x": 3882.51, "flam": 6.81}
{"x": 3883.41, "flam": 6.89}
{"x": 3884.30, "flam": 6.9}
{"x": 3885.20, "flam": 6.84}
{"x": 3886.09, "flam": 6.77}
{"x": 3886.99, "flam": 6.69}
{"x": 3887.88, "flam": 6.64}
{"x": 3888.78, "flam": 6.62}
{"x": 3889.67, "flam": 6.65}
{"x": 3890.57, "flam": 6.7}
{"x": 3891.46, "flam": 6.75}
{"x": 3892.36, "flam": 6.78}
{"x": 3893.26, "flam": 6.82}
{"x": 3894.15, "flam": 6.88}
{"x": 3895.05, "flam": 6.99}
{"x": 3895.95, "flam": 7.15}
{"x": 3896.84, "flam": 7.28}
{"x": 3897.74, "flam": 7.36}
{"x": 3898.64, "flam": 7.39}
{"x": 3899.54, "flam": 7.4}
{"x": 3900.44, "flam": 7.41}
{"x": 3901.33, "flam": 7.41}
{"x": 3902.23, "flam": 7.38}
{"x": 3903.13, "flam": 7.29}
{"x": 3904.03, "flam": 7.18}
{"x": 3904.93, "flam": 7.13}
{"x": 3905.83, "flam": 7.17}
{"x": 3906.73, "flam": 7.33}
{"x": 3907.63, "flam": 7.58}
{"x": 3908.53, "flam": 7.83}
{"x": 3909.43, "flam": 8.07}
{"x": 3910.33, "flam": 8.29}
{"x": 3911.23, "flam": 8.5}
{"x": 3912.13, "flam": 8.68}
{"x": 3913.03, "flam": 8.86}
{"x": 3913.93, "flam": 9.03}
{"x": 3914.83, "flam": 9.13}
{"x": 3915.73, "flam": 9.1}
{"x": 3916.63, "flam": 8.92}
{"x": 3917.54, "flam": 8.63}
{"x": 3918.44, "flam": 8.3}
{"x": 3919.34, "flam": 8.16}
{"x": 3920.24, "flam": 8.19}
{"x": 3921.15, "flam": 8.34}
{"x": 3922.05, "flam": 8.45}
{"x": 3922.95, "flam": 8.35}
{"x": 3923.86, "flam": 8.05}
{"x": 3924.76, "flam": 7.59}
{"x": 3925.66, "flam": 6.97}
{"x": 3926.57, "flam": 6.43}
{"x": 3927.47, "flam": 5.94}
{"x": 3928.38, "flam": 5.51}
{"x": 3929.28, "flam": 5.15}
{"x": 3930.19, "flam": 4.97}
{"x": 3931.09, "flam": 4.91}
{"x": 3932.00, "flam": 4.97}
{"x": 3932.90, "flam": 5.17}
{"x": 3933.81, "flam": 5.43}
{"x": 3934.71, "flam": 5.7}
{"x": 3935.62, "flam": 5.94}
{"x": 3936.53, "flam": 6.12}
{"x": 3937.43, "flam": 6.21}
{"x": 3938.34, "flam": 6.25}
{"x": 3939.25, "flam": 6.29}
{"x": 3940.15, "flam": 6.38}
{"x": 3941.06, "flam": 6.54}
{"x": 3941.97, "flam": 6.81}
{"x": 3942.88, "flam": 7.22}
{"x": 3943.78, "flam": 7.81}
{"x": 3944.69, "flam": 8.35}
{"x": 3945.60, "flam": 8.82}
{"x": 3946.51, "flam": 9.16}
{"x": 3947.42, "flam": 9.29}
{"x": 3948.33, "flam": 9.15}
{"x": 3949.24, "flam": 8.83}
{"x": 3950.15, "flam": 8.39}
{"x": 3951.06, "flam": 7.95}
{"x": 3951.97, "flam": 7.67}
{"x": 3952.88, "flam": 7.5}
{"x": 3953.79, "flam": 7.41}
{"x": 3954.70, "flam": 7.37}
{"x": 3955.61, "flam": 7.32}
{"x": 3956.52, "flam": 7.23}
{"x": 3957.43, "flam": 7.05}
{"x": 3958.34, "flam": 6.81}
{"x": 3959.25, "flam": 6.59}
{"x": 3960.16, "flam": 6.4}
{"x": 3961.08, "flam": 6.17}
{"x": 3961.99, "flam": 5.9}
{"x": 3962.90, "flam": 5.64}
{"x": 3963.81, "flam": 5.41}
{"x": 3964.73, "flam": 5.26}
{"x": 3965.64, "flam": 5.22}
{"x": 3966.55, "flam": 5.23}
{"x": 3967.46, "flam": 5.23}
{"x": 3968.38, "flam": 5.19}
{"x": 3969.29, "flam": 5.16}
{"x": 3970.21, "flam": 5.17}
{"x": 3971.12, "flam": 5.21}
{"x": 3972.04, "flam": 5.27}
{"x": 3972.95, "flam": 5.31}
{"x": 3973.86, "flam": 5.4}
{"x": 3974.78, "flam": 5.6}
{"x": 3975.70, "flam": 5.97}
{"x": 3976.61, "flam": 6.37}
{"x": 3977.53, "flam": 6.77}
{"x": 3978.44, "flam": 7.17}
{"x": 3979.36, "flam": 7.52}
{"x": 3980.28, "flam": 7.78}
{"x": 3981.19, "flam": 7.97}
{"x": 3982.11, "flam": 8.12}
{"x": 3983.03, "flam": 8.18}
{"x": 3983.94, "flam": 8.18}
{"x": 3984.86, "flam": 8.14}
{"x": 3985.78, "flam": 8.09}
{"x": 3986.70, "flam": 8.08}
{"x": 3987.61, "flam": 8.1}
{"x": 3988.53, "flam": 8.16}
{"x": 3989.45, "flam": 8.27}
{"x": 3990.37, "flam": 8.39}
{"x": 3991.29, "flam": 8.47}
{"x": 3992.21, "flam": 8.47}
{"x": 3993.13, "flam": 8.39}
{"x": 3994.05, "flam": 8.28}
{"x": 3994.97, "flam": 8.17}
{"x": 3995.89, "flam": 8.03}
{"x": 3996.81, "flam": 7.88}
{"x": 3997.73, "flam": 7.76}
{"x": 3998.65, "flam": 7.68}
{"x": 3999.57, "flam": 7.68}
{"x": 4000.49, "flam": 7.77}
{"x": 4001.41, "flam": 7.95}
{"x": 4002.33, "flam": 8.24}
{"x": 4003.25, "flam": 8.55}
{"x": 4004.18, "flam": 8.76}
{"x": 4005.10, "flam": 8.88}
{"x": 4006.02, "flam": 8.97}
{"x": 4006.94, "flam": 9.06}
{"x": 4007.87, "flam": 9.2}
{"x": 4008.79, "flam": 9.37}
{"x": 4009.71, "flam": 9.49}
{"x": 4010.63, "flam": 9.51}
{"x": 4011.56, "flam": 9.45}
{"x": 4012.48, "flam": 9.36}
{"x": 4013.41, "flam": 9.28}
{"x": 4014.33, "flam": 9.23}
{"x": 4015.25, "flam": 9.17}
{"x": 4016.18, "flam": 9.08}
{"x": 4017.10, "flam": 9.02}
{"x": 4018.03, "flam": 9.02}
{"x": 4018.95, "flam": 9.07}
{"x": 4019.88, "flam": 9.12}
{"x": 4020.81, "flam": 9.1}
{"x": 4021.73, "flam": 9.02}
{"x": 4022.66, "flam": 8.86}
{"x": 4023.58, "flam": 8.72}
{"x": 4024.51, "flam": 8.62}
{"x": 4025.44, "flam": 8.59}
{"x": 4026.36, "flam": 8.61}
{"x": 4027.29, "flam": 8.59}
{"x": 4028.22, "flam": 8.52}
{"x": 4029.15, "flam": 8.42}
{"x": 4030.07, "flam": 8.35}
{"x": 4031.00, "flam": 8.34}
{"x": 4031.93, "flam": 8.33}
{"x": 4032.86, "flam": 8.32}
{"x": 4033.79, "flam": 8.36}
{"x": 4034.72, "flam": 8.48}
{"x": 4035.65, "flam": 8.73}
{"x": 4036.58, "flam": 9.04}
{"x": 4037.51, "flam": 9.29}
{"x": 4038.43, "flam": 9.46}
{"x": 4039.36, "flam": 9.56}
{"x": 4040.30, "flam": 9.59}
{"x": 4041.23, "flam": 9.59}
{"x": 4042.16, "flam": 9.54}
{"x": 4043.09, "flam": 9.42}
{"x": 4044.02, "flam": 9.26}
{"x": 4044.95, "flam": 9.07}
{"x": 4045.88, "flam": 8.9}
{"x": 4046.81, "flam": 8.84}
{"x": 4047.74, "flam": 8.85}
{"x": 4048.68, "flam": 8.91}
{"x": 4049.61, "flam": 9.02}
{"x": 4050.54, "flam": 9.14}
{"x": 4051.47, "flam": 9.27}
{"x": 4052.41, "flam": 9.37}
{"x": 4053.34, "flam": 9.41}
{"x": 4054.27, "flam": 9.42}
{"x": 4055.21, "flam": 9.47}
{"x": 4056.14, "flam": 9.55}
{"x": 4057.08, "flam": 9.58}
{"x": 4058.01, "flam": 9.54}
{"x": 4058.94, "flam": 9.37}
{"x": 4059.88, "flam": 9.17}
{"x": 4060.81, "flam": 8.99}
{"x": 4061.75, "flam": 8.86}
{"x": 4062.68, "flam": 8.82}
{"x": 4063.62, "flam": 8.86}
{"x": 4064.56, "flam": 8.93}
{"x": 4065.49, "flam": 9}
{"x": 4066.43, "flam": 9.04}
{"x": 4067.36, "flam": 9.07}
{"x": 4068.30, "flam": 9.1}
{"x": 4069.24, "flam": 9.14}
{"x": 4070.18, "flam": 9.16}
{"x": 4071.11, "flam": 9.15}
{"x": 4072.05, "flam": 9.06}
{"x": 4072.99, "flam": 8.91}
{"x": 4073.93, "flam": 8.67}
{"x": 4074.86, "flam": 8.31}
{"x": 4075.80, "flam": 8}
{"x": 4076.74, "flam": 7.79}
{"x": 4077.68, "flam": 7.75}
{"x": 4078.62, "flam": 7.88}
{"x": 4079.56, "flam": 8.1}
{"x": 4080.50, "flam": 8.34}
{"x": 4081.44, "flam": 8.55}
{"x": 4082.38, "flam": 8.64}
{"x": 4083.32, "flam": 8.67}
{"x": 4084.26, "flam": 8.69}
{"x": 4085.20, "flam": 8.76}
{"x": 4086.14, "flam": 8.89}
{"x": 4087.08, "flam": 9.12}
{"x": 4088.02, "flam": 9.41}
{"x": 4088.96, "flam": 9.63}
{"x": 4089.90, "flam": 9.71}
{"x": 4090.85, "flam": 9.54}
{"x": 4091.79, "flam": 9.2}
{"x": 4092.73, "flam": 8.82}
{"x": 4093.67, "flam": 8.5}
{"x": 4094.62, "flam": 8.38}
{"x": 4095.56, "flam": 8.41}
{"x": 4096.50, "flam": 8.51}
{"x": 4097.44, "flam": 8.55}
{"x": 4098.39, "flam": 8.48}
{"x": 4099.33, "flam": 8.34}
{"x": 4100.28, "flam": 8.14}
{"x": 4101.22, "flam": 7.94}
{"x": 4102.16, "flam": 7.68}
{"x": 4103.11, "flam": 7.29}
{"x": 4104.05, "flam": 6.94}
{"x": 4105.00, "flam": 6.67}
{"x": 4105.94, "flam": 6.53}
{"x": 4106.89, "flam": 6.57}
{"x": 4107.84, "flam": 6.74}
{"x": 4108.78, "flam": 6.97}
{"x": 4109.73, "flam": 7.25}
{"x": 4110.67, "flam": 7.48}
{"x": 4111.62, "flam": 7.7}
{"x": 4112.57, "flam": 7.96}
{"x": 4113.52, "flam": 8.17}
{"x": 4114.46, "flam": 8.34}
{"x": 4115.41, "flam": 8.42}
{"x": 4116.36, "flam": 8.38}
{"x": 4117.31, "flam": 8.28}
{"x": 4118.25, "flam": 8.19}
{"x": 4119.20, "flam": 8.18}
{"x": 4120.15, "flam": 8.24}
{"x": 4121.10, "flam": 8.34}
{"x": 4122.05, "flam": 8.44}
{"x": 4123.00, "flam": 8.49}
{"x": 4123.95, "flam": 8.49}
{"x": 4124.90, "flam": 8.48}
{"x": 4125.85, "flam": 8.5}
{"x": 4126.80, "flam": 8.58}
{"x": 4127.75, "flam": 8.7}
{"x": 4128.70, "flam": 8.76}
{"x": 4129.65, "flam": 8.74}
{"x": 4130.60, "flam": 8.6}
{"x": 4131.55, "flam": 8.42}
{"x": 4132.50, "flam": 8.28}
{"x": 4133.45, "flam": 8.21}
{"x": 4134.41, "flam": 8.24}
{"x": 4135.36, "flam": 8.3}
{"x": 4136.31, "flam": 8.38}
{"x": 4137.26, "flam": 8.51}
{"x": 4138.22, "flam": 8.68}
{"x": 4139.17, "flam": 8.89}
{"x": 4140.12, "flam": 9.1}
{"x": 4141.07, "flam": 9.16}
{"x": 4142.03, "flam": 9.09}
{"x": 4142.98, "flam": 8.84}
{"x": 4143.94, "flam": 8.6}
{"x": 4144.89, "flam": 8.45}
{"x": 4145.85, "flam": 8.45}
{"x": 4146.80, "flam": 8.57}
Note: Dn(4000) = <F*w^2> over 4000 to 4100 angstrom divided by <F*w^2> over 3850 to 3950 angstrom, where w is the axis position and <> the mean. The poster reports 1.31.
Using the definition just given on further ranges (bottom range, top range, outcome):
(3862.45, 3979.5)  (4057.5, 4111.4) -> 1.30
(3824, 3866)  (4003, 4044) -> 1.44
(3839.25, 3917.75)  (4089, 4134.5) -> 1.25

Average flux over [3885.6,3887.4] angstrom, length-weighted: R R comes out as 6.73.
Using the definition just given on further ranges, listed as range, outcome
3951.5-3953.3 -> 7.59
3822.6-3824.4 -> 6.72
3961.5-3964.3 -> 5.65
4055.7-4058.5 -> 9.56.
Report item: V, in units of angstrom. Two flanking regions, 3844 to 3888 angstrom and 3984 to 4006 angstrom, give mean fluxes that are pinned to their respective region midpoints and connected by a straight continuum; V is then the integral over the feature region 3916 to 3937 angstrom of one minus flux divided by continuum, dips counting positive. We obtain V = 2.6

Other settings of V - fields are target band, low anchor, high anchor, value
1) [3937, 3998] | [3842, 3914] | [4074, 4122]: 4.5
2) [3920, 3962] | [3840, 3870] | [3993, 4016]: 5.6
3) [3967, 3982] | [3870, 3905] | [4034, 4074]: 3.8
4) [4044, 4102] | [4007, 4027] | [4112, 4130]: -1.0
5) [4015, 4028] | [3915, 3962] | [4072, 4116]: -1.9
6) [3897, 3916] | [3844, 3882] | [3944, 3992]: -1.5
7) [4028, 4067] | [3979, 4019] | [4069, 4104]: -2.3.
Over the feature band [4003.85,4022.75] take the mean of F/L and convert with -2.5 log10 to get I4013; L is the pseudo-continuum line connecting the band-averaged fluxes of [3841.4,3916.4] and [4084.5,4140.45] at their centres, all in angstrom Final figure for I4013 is -0.16 mag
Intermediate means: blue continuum 7.4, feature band 9.15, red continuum 8.3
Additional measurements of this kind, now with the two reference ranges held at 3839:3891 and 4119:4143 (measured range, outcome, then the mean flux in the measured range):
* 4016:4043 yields -0.11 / 8.88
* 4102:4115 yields 0.16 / 7.3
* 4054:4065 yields -0.13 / 9.2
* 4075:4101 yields -0.04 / 8.61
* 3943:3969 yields 0.08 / 7.07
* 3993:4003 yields -0.02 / 7.99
